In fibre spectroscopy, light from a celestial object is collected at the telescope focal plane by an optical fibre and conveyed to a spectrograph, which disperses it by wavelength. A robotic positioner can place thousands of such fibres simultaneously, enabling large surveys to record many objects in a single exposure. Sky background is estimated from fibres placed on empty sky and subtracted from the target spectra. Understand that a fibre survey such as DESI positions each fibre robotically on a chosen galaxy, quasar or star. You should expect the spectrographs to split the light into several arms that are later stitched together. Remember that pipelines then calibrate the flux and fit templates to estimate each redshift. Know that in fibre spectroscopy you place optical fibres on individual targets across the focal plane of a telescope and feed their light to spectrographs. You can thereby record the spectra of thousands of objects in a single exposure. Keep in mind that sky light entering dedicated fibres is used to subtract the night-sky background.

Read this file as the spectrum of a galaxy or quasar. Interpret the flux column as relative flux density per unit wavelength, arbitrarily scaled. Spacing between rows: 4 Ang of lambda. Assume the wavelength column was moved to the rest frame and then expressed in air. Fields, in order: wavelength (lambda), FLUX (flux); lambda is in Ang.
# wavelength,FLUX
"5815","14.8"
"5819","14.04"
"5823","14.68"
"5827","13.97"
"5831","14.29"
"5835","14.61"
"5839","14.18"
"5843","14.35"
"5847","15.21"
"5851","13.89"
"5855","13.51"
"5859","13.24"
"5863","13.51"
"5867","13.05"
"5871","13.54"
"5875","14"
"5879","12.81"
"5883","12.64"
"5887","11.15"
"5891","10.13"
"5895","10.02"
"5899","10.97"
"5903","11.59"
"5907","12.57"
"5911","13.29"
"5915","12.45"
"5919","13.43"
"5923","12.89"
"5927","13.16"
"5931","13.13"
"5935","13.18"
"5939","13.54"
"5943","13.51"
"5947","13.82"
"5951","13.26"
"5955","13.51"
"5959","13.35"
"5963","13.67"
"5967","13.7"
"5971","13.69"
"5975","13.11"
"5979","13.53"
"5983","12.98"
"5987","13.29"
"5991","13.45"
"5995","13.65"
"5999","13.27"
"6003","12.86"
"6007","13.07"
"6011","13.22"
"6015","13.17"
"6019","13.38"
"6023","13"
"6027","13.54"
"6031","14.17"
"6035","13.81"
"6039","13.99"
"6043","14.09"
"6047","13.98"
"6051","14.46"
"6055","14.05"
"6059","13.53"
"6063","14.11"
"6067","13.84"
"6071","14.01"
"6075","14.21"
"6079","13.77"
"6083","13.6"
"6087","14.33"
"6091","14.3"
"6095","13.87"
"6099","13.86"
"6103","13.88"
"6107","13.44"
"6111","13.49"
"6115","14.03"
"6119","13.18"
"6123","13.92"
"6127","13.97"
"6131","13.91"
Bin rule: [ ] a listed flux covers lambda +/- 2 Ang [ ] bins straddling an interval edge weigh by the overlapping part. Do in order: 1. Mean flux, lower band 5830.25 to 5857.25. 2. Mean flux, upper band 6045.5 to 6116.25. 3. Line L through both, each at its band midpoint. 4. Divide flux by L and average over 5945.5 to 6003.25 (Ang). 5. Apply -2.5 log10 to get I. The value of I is 0.05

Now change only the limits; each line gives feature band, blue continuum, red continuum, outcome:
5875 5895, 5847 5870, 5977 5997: 0.16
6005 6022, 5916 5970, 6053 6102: 0.04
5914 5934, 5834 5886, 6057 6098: 0.06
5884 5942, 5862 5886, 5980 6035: 0.08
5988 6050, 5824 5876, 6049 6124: 0.03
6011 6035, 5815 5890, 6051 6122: 0.03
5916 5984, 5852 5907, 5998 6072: -0.04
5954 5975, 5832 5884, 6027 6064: 0.03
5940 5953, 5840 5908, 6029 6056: -0.02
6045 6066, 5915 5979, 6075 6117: -0.02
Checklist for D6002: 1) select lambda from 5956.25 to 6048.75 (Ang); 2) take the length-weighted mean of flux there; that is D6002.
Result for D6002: 13.5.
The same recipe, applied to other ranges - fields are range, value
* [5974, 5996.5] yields 13.3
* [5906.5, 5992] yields 13.3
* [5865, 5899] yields 12.1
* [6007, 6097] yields 13.8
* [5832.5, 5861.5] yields 14.1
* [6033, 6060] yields 14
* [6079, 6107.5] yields 13.9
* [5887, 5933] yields 12.1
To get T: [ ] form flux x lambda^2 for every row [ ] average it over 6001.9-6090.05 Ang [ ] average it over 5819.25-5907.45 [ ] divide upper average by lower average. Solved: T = 1.1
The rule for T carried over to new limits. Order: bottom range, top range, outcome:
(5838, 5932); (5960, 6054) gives 1.10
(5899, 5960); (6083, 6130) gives 1.13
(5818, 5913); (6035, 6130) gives 1.14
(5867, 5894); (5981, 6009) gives 1.11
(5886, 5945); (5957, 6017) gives 1.10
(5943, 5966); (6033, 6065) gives 1.07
